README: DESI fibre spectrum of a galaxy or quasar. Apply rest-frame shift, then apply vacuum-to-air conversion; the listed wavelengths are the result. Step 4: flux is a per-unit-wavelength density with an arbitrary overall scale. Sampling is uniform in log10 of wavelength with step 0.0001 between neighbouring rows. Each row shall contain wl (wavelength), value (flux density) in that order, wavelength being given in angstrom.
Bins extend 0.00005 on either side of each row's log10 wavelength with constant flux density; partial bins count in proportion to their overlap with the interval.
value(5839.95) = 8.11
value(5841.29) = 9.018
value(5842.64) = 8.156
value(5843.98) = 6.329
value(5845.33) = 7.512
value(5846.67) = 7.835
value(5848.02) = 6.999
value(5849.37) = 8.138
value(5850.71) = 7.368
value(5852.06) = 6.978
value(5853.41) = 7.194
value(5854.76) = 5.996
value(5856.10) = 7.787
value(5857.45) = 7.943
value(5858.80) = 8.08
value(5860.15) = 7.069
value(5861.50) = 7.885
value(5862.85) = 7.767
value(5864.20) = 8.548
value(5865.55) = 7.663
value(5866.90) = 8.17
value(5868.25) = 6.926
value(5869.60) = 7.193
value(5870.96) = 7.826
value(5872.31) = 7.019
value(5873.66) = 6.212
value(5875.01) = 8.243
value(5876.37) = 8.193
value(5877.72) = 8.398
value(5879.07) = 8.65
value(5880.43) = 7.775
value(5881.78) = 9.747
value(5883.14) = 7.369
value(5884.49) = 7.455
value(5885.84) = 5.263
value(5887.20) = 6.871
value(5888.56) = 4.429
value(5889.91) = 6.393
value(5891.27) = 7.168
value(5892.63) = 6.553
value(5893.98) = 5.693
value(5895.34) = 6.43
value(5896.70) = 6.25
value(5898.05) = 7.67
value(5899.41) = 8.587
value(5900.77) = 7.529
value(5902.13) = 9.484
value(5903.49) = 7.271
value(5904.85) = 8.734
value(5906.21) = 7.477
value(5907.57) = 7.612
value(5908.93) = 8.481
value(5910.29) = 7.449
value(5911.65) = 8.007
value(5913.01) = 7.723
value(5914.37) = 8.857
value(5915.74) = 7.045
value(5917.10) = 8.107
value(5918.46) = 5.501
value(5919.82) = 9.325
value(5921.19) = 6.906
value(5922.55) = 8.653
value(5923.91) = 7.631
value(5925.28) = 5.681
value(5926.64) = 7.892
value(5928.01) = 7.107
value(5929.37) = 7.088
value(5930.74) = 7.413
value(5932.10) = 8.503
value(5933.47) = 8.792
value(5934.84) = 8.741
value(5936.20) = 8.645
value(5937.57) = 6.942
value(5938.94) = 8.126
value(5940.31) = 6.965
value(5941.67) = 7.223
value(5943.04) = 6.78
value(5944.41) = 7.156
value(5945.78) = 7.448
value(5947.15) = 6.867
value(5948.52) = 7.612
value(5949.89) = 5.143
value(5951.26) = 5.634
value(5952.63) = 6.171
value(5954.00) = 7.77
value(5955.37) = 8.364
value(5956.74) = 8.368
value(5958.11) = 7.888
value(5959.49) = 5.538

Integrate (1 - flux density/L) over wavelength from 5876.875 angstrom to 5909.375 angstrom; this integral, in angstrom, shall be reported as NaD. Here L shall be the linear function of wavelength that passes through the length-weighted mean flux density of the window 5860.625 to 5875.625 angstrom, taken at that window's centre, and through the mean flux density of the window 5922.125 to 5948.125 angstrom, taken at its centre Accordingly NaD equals 0.8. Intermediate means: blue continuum 7.58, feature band 7.38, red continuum 7.55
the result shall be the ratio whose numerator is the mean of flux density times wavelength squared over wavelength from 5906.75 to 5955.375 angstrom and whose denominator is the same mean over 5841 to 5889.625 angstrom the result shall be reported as 1.0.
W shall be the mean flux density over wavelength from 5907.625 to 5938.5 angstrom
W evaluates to 7.75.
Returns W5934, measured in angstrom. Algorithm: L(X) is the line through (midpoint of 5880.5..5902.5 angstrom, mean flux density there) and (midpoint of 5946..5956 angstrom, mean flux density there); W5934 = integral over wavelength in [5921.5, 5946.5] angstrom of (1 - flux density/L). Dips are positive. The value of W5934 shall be -2.6 angstrom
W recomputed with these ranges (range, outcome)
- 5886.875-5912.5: 7.28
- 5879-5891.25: 7.03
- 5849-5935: 7.52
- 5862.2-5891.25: 7.43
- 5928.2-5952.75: 7.31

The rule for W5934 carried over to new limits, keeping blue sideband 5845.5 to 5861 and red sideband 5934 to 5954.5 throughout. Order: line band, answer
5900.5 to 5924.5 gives -2.12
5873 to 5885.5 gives -1.02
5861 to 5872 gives -0.52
